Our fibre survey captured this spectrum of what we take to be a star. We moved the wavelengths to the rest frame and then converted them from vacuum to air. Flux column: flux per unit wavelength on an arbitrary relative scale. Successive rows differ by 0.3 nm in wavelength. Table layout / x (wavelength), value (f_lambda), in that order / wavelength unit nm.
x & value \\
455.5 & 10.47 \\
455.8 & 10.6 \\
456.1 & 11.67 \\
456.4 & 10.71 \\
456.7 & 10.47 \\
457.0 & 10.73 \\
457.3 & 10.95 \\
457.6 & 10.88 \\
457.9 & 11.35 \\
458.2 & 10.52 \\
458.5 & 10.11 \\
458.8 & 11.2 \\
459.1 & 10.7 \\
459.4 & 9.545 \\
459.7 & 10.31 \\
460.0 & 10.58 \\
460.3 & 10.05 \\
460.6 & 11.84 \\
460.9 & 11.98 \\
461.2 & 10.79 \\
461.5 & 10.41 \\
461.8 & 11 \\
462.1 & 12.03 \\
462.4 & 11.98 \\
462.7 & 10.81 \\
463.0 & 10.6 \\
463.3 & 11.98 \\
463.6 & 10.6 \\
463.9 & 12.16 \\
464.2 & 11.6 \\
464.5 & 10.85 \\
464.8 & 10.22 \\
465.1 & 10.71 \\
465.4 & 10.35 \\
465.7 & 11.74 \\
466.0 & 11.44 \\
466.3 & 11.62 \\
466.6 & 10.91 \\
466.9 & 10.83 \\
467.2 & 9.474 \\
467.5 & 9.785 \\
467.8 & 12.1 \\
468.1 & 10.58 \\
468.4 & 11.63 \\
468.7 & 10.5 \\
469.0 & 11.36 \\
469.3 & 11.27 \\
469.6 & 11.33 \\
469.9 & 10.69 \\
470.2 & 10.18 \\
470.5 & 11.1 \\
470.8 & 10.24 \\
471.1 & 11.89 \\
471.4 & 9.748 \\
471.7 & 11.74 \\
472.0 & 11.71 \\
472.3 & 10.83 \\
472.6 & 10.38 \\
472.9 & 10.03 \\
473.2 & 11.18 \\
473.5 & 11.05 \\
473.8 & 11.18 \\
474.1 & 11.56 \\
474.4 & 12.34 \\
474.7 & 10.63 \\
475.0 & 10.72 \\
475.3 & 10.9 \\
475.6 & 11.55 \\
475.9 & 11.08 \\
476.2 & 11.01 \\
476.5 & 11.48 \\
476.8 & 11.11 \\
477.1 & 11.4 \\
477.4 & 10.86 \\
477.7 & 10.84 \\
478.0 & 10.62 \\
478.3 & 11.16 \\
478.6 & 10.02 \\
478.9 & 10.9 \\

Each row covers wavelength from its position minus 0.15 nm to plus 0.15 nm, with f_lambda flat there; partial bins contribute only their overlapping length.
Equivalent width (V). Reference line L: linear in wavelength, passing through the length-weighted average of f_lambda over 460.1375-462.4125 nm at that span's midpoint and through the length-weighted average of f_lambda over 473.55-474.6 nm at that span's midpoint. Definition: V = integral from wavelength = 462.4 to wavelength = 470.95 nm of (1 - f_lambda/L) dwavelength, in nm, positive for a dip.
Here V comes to 0.30 nm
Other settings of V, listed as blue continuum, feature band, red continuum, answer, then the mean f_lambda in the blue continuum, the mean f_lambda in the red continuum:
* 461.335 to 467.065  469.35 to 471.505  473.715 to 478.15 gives 0.07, 11.1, 11.2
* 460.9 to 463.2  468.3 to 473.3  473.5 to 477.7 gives 0.12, 11.2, 11.2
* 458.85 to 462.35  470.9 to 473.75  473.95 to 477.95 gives 0.04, 10.9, 11.2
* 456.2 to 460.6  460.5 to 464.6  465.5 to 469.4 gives -0.20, 10.6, 11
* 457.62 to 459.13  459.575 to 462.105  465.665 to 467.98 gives -0.03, 10.8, 10.9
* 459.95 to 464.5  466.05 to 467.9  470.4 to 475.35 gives 0.06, 11.2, 11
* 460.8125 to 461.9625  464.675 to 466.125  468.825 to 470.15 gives 0.02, 11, 11.1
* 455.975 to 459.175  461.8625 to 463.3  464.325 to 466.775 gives -0.06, 10.8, 11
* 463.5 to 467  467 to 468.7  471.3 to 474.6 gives 0.06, 11.1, 11.1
